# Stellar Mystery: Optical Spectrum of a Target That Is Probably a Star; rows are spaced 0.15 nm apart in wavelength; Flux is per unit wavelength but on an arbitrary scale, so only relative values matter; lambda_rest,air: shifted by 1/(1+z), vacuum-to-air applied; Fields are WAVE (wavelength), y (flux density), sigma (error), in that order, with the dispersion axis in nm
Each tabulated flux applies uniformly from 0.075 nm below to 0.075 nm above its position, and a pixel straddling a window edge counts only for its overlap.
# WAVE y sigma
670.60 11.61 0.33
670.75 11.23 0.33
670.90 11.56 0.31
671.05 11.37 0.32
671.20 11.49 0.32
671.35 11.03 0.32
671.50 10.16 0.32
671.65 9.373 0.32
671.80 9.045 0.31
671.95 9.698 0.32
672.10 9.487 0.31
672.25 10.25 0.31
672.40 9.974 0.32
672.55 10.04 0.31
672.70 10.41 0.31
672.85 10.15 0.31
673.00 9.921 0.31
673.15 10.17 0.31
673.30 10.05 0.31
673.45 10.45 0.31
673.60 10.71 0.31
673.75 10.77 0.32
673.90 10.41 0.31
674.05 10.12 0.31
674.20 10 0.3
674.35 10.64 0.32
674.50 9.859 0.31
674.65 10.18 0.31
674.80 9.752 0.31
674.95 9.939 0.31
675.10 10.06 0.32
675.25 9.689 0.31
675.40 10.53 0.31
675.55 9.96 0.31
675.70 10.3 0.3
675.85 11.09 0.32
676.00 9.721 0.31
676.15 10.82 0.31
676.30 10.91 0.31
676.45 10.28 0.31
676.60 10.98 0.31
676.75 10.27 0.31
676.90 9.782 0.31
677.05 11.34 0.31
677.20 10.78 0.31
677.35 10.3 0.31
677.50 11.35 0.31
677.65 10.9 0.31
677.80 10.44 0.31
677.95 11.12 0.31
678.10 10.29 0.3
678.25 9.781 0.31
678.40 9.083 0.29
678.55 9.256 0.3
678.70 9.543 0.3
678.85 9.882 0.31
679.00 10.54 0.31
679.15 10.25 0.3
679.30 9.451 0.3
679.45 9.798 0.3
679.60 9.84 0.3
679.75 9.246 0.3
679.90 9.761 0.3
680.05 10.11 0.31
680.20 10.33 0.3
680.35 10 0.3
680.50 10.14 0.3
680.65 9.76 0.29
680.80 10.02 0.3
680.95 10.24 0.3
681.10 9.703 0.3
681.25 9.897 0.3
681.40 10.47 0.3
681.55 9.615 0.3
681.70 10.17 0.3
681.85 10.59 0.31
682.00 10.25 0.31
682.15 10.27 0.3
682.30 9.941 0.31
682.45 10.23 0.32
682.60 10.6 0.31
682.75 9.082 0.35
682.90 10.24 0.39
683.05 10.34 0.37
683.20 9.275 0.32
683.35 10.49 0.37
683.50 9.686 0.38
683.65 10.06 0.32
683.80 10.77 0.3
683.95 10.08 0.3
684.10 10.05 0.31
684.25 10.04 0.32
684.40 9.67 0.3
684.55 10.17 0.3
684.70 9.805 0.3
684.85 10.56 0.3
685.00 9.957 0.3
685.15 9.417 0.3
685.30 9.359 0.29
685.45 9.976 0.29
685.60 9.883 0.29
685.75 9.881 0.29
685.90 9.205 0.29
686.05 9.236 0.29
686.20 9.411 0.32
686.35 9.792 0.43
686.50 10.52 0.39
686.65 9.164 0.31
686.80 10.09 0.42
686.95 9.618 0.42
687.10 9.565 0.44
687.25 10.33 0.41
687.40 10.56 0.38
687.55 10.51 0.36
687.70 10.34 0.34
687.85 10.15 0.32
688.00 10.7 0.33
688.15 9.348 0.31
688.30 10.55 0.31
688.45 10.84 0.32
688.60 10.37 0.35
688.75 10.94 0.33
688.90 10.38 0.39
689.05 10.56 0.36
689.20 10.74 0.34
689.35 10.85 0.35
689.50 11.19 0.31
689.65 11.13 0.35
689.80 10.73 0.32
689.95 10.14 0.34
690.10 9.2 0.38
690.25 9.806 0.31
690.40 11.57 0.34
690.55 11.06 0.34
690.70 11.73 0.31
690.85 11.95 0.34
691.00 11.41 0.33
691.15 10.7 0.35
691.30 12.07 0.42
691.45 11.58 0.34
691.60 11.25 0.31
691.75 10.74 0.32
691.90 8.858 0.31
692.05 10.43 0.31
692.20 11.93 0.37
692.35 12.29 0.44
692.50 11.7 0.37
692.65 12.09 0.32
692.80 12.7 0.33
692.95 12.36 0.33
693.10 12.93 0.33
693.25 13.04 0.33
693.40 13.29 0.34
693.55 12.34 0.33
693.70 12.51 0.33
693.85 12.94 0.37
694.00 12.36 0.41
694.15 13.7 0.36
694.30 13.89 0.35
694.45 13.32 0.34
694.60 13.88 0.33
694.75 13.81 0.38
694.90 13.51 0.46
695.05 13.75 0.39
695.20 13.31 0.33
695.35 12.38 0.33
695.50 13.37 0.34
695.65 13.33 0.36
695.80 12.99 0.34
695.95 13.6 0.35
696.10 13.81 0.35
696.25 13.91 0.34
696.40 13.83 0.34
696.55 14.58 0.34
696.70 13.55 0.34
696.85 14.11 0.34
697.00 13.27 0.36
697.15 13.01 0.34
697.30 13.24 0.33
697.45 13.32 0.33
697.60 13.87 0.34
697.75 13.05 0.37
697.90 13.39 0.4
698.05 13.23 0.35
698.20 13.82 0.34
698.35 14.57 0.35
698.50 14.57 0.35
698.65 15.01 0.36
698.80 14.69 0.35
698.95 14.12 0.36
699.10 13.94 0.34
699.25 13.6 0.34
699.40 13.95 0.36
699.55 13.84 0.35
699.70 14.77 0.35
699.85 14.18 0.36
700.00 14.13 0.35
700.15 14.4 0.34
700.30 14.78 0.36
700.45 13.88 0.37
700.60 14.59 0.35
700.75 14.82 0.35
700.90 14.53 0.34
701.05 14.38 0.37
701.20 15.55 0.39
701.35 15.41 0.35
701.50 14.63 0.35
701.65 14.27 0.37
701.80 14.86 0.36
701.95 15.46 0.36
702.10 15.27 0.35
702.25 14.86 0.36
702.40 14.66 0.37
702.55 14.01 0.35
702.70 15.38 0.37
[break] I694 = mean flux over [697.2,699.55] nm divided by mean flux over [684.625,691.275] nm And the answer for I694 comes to 1.3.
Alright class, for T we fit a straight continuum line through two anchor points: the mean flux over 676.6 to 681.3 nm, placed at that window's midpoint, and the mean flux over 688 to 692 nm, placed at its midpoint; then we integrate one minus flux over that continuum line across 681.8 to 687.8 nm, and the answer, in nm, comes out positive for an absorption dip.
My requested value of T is 0.28 nm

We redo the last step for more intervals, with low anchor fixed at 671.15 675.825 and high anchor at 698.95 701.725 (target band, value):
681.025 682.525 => 0.18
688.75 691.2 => 0.37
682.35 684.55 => 0.32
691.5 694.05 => 0.24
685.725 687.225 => 0.31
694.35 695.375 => 0.00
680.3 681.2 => 0.11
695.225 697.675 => 0.05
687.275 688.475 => 0.20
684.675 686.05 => 0.26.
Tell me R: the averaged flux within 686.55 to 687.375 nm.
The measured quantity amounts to 9.83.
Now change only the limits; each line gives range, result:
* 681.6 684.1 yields 10.1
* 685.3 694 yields 10.9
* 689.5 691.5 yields 11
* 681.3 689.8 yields 10.1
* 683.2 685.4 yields 9.98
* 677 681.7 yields 10.1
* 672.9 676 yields 10.2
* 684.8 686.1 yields 9.71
